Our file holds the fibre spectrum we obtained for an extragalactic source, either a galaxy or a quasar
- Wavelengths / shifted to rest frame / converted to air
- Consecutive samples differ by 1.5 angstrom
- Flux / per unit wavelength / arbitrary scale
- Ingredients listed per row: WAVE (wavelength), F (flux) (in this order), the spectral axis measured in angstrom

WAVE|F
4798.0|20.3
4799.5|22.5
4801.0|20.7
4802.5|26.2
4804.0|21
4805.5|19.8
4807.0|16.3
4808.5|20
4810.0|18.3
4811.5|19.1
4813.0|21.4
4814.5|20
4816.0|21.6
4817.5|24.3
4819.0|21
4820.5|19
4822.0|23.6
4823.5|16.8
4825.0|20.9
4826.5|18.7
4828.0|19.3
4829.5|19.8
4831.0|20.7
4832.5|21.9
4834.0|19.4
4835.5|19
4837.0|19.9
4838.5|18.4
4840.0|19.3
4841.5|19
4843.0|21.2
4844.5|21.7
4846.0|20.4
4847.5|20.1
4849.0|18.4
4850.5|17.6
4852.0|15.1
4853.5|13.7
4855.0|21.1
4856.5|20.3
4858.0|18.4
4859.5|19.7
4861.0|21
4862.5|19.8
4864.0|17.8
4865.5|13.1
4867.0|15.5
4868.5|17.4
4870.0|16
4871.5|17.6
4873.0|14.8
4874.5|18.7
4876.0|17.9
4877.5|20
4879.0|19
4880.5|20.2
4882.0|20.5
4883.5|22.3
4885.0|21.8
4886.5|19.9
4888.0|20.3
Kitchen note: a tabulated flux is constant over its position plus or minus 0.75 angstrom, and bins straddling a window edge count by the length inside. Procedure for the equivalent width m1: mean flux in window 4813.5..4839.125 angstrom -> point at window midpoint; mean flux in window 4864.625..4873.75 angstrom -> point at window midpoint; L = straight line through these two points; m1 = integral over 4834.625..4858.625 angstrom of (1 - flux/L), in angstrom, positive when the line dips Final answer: -1.1 angstrom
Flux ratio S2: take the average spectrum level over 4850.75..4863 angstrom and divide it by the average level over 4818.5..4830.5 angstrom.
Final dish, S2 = 0.93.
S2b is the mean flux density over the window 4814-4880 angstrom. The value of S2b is 19.1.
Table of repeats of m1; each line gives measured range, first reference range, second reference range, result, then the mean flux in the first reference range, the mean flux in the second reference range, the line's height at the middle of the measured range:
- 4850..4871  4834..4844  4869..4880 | 1.0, 19.5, 17.8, 18.5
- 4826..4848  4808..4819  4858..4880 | -0.5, 20.7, 17.8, 19.5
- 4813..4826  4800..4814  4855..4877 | -0.7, 20.3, 17.9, 19.8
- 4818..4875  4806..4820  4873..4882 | 2.0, 20.2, 18.9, 19.5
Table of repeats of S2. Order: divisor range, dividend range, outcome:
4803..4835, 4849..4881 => 0.88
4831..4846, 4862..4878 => 0.85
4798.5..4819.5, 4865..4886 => 0.88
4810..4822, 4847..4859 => 0.86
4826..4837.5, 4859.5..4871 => 0.88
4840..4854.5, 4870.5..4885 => 1.02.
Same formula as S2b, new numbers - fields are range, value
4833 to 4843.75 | 19.5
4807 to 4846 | 20.1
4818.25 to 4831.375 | 20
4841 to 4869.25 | 18.5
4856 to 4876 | 17.7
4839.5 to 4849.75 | 20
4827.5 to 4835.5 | 20.1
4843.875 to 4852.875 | 18.8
